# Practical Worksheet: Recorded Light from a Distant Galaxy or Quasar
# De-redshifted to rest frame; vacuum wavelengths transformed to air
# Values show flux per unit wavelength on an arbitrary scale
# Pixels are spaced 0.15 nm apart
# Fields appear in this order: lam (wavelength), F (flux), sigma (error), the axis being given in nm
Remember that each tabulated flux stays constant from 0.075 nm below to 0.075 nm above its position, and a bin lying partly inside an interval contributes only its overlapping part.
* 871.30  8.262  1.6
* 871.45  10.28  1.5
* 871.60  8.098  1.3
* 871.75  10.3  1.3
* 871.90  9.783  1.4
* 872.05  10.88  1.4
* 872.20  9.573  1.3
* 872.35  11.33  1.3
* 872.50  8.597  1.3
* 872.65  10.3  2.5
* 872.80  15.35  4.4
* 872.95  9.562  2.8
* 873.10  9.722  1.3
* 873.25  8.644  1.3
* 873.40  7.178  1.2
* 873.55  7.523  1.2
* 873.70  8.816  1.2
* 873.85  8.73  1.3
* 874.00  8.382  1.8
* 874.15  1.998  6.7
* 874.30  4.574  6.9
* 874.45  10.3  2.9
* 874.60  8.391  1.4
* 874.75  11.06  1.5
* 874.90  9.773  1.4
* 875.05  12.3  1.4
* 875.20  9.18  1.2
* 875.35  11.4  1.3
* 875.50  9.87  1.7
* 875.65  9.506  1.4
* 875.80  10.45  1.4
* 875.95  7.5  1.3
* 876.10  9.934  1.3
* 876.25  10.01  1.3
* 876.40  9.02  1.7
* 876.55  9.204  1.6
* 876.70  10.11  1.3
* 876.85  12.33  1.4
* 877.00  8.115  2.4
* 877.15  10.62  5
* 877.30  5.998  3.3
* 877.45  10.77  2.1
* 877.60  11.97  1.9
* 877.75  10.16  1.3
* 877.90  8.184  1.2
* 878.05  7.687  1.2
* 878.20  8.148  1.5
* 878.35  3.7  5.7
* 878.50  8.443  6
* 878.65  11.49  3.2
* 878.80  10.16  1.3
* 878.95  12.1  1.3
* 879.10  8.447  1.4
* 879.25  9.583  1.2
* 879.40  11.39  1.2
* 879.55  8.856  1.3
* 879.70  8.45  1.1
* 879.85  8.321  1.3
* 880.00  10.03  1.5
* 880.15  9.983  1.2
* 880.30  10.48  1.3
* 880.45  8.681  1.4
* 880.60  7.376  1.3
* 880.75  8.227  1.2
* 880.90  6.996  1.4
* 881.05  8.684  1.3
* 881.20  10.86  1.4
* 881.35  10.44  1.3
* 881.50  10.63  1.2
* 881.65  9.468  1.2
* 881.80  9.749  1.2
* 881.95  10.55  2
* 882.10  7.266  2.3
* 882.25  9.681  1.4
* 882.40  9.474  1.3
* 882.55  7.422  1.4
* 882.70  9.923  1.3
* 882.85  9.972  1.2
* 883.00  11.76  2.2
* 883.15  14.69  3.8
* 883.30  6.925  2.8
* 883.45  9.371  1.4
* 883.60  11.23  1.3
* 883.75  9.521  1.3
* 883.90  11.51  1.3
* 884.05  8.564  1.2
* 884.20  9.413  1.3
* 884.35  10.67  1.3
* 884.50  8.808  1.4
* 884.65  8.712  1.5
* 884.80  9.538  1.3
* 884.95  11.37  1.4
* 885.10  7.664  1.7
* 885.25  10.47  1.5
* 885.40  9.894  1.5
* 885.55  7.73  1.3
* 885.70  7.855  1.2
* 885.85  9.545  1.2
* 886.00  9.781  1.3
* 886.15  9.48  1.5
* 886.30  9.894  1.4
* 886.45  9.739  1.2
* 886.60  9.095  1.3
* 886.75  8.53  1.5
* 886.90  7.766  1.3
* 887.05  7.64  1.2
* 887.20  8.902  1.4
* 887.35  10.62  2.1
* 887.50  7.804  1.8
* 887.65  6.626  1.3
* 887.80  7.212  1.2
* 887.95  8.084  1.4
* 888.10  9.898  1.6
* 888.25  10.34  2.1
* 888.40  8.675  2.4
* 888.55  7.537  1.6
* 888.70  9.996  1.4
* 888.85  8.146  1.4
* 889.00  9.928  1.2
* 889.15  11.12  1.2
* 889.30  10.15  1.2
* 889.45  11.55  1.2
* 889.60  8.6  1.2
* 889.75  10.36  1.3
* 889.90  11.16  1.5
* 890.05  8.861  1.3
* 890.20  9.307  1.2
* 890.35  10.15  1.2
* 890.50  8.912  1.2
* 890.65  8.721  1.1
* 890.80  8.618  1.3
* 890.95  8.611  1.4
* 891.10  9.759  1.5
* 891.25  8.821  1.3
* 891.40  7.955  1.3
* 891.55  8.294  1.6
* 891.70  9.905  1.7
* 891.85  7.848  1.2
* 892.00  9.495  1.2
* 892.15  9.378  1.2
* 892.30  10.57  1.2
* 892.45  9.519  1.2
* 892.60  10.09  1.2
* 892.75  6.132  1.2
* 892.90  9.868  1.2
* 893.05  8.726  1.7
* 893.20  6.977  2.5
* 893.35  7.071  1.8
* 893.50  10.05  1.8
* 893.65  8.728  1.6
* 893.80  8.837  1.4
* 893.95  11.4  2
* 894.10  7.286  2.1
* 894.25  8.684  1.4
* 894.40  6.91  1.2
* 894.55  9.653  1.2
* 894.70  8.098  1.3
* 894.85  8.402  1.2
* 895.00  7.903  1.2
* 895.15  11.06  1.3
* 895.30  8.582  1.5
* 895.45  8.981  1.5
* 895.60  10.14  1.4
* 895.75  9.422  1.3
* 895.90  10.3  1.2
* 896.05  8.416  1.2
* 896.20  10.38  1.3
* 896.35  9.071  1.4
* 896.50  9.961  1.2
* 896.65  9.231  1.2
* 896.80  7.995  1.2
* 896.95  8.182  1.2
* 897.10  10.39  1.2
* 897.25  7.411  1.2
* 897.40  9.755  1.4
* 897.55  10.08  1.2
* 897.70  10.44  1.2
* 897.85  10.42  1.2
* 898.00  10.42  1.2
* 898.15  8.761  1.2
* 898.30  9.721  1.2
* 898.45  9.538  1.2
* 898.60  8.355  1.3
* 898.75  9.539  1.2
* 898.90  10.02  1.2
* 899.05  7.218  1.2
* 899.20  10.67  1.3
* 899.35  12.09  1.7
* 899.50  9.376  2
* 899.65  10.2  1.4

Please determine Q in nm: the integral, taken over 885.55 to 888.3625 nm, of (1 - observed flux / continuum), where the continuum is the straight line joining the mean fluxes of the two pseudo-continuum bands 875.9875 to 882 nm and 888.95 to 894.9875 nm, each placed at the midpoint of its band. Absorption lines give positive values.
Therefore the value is 0.13 nm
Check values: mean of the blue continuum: 9.37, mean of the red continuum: 9.1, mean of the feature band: 8.79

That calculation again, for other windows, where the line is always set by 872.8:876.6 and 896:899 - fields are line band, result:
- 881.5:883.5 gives -0.13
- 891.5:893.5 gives 0.11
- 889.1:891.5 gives -0.06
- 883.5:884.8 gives -0.08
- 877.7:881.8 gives -0.01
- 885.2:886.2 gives 0.00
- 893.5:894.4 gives 0.04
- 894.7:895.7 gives 0.03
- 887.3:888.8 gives 0.10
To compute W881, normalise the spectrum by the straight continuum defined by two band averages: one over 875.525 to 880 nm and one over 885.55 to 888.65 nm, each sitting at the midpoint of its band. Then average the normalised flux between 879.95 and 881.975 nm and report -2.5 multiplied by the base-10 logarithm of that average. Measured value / -0.03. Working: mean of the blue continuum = 9.35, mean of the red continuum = 8.74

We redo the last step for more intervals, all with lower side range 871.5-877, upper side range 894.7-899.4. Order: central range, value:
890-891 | 0.04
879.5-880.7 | 0.05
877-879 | 0.04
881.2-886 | -0.03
